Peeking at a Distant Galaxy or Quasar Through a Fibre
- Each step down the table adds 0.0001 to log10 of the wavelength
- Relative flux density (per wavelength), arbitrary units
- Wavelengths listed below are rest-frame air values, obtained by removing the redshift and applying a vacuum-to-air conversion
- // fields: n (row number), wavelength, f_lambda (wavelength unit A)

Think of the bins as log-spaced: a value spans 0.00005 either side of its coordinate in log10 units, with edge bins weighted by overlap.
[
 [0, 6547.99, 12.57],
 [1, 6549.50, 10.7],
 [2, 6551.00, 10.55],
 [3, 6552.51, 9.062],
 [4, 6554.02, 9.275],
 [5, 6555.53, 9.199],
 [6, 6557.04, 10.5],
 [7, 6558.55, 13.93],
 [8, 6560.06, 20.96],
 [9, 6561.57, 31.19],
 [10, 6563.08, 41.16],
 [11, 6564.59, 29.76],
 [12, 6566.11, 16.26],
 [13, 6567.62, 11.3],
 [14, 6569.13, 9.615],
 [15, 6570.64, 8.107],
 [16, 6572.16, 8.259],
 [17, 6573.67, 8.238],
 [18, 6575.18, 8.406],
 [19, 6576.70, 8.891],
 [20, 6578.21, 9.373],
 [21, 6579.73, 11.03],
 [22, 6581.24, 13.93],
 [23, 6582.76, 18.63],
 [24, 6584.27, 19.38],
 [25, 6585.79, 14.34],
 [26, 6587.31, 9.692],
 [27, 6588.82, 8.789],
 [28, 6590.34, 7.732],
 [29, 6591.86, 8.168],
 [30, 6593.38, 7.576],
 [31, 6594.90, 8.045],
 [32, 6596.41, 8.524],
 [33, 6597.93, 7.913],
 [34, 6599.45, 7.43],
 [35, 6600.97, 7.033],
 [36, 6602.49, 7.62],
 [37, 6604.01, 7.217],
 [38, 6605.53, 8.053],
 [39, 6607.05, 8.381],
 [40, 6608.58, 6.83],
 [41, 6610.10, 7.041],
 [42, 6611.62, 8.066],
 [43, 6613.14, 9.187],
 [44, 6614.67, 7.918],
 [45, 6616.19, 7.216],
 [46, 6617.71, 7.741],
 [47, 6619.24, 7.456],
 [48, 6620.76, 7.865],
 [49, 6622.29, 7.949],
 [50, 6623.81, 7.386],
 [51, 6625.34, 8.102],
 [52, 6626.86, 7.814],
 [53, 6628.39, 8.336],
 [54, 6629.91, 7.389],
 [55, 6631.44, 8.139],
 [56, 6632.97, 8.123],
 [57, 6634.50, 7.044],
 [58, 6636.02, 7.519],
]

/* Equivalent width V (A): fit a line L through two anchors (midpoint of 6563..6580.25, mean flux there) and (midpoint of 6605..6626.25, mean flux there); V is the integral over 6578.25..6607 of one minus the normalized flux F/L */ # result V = 2.0 A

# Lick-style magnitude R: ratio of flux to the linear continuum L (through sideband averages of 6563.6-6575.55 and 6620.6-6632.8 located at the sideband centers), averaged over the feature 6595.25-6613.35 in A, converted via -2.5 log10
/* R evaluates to 0.27 mag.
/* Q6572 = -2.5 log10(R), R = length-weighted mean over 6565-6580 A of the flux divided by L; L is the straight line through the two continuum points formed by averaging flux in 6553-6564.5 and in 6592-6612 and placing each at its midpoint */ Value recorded 0.48 mag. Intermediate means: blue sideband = 19.8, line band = 10.4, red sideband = 7.68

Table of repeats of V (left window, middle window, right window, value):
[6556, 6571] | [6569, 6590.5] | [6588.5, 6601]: 2.9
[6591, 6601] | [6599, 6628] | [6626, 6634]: 0.7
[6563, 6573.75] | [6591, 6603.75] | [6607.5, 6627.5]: 3.7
